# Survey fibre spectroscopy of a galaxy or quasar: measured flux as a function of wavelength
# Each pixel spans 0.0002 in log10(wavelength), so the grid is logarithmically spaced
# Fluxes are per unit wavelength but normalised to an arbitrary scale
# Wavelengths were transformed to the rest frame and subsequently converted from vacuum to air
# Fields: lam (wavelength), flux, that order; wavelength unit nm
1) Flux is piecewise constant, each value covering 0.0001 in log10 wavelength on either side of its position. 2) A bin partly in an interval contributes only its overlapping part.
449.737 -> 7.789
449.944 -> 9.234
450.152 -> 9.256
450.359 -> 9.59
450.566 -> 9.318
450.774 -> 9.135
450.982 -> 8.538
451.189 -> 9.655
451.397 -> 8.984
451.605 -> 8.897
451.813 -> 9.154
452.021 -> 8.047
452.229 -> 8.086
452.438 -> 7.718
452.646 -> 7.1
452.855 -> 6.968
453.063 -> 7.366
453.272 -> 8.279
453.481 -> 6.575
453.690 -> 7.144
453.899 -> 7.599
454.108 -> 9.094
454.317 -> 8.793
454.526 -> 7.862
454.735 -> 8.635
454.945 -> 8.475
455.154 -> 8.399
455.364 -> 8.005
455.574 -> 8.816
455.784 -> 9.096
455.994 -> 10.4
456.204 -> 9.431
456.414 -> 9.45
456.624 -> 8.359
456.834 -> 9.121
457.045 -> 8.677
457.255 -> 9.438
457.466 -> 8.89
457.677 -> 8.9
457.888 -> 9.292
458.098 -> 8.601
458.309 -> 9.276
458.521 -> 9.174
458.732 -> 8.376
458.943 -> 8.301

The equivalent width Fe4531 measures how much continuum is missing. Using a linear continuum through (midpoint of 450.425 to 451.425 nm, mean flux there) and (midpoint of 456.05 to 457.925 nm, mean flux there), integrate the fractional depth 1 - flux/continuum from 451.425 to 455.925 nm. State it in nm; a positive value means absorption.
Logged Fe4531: 0.49 nm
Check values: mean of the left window 9.16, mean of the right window 9.09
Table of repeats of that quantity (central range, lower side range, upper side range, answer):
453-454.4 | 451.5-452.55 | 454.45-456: 0.11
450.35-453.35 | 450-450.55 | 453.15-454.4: 0.11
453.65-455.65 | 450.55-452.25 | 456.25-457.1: 0.14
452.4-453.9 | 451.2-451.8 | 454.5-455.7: 0.25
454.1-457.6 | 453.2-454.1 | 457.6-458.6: -0.25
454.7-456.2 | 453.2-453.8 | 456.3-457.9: -0.12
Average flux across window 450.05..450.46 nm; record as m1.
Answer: 9.43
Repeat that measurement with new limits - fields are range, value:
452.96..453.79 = 7.34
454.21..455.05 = 8.45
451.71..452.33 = 8.43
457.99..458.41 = 8.96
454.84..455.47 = 8.29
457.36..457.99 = 9.01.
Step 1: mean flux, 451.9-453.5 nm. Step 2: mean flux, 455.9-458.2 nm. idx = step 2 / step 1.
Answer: 1.21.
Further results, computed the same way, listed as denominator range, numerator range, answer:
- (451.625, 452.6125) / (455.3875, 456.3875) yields 1.13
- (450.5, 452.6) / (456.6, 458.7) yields 1.03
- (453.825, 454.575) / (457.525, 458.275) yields 1.07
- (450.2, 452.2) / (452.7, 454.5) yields 0.86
